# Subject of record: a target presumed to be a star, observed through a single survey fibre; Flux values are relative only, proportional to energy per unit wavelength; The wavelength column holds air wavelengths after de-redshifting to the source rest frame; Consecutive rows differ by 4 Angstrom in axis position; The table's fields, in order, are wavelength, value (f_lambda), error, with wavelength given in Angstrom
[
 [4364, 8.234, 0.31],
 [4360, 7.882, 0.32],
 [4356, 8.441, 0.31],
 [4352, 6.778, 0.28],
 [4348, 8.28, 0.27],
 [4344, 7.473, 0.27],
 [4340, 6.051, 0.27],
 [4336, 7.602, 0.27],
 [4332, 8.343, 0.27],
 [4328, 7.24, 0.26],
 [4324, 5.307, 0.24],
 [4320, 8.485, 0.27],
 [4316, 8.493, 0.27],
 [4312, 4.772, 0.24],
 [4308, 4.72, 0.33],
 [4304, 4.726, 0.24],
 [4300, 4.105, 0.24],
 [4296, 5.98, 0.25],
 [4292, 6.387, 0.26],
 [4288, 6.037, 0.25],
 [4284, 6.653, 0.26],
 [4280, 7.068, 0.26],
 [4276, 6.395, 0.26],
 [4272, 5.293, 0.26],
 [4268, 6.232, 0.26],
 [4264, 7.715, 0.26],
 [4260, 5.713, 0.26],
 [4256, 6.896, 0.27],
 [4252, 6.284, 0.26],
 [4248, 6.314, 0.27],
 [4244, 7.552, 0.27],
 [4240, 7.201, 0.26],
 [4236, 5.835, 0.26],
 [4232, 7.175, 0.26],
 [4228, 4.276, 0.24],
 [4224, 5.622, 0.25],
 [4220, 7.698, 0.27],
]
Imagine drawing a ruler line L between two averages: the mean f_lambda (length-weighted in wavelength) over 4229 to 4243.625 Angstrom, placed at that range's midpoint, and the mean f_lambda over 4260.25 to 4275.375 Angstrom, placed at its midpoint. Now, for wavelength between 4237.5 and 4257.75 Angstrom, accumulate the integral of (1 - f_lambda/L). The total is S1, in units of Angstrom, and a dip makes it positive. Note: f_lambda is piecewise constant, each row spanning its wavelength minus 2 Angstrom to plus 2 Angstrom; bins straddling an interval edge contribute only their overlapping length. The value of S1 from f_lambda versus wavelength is -0.87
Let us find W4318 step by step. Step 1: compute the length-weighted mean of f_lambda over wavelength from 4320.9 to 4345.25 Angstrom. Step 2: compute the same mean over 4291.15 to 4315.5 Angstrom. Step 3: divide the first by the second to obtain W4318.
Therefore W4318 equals 1.3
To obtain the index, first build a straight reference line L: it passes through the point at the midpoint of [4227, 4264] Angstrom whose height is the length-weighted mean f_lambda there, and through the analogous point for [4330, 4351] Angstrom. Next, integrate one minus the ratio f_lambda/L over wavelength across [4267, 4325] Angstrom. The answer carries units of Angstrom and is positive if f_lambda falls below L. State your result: 8.1 Angstrom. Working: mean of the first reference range 6.49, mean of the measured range 6.05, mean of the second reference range 7.51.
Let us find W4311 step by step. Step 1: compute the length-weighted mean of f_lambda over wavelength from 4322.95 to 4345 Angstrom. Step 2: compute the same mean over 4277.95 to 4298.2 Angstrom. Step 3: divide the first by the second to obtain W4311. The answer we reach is 1.1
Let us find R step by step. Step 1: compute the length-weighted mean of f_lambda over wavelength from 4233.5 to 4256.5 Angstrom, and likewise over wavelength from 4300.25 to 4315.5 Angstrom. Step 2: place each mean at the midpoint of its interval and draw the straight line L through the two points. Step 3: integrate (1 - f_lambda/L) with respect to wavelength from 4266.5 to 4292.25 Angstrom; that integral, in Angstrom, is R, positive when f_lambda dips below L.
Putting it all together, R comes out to -2.3 Angstrom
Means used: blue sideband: 6.68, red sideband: 5.04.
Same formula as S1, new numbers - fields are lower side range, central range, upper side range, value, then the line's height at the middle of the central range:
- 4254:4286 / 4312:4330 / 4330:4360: 0.4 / 7.24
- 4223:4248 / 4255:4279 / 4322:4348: 0.6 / 6.56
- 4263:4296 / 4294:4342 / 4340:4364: 5.3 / 7.07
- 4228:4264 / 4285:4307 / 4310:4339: 4.6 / 6.93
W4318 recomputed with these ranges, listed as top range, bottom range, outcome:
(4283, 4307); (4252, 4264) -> 0.85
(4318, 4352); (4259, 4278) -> 1.16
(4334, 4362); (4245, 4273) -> 1.17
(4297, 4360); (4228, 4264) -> 1.03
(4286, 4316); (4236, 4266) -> 0.81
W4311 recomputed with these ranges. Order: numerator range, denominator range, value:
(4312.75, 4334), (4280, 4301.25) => 1.23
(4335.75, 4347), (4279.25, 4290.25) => 1.08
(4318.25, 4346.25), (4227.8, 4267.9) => 1.10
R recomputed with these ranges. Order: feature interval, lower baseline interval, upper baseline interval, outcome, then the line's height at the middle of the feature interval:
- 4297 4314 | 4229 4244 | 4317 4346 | 5.8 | 7.1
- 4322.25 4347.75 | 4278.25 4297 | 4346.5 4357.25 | 1.1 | 7.42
